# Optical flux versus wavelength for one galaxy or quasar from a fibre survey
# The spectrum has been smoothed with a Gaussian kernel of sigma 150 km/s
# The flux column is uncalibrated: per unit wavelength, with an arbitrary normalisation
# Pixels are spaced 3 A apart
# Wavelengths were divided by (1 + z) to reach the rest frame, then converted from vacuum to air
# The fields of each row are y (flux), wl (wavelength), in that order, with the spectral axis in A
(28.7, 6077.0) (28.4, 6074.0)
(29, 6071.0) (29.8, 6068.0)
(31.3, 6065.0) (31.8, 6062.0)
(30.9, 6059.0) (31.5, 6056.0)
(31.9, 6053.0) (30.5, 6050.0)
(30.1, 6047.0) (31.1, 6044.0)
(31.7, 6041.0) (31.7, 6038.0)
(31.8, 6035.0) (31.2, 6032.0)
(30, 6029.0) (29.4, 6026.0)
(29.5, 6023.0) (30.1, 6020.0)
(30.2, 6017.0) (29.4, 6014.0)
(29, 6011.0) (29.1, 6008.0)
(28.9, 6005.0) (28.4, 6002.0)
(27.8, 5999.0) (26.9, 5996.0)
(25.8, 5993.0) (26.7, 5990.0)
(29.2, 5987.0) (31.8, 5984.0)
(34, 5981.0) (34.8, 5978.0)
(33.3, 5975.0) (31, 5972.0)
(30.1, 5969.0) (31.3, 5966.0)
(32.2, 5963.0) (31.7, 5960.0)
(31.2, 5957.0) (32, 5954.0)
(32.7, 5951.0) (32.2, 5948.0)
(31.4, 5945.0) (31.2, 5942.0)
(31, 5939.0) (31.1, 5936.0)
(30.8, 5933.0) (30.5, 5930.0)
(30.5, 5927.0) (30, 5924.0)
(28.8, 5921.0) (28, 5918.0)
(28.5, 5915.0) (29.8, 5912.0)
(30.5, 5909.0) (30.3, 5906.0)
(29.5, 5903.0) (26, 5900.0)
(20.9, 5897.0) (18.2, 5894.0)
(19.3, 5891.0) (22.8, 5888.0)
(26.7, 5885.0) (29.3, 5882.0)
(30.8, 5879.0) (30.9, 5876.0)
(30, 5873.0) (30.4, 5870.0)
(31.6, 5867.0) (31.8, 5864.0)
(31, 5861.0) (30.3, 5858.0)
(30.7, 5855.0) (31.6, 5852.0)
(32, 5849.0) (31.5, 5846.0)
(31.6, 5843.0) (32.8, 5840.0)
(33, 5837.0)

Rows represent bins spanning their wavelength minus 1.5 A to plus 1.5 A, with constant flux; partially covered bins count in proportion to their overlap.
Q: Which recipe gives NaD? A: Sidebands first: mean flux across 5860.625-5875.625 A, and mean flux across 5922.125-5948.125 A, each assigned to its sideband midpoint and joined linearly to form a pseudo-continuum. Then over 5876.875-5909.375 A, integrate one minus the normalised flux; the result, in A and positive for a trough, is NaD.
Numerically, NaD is 5.4 A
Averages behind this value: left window 31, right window 30.9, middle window 25.8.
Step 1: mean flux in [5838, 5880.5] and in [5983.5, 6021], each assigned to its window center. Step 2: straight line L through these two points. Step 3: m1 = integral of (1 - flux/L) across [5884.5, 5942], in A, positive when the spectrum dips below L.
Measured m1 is 4.9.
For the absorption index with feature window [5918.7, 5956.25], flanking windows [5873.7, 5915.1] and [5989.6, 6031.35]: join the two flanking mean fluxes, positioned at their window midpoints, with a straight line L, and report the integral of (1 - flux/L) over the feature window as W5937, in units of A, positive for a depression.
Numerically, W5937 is -4.8 A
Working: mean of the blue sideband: 26.7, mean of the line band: 31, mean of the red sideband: 28.8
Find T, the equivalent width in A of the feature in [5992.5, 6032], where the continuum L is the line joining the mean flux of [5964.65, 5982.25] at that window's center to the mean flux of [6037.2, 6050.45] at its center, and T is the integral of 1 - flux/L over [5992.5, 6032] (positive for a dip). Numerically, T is 3.3 A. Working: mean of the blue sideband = 32.4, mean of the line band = 29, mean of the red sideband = 31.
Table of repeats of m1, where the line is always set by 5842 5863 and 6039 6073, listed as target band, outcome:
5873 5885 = 0.5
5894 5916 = 2.7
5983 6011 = 2.4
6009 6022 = 0.5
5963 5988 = -0.8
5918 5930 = 0.6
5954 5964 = -0.2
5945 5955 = -0.4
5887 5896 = 3.2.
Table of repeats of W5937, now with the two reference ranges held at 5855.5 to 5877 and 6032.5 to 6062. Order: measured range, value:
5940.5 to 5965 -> -0.6 A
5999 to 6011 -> 1.0 A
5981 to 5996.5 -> 1.2 A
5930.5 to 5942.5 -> 0.0 A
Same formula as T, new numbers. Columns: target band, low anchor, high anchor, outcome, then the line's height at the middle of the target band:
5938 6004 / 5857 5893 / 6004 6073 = -2.43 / 29.7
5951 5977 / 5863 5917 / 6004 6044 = -2.41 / 29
